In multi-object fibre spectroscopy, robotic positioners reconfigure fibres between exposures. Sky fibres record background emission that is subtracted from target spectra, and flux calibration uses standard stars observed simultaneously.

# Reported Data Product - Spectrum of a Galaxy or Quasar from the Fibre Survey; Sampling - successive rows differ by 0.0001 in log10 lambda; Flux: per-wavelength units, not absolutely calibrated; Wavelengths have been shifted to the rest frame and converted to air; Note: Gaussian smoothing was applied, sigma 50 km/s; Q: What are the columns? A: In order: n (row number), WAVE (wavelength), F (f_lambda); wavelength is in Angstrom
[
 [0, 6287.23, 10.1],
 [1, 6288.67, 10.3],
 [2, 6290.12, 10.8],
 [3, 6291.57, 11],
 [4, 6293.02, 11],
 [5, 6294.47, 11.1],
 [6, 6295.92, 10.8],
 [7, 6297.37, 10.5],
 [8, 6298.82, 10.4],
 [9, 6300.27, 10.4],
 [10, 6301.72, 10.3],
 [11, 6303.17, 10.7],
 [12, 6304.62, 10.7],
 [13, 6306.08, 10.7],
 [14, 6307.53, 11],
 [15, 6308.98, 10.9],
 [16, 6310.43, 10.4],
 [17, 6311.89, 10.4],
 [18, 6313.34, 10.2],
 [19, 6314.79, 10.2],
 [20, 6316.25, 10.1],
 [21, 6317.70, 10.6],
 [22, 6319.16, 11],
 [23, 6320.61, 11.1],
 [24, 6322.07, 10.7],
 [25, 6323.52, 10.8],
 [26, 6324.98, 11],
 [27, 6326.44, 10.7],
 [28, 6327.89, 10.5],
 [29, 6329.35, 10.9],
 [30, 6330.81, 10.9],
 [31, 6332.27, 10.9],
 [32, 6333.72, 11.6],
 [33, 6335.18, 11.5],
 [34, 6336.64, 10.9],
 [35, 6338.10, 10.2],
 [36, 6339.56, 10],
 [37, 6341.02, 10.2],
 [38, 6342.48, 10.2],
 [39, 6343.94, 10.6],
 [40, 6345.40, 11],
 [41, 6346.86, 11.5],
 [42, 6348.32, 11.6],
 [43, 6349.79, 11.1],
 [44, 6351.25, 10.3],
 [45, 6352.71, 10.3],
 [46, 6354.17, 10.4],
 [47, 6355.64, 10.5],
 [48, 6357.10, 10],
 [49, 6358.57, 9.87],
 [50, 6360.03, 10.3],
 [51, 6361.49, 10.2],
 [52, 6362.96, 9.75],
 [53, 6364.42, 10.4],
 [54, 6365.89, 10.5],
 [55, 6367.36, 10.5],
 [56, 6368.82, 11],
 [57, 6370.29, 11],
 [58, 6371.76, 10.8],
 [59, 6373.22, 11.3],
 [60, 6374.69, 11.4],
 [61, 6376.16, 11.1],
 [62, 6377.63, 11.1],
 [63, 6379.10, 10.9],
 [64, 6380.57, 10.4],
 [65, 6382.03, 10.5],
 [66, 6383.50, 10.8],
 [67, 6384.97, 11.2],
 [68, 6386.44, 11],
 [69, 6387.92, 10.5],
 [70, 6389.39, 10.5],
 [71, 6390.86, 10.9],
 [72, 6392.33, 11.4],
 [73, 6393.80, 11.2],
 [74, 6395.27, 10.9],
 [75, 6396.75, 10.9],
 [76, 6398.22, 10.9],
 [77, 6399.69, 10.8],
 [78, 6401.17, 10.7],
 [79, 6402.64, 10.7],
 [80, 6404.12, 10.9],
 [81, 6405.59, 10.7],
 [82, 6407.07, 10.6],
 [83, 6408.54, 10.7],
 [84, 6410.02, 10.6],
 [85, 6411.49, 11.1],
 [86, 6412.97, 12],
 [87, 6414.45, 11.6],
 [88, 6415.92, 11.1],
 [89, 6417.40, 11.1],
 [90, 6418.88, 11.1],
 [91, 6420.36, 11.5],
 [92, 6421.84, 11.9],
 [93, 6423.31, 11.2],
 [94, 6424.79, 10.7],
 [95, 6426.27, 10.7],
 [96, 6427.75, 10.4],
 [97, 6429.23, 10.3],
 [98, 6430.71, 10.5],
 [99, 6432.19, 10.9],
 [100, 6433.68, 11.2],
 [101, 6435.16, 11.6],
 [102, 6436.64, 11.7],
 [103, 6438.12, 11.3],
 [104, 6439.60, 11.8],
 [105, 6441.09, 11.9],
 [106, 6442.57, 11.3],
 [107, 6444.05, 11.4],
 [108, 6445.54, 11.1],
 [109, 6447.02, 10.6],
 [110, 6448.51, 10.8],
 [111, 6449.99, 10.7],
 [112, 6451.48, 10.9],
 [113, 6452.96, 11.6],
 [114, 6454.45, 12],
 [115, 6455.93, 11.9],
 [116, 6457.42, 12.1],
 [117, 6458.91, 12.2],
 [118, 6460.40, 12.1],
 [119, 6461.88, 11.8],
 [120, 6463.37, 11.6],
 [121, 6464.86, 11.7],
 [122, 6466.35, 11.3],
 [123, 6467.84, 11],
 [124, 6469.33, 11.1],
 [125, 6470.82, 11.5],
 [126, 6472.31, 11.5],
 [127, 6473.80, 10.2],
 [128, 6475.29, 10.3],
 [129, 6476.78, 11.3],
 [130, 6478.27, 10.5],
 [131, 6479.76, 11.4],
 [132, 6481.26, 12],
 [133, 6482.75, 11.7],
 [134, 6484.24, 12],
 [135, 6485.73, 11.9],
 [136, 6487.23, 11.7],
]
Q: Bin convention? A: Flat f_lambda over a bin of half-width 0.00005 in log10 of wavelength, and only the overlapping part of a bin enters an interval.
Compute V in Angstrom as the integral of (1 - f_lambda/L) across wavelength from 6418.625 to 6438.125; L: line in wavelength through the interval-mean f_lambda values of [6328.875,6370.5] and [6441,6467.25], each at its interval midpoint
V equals 0.4 Angstrom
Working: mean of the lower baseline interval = 10.6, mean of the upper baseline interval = 11.5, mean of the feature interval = 11.1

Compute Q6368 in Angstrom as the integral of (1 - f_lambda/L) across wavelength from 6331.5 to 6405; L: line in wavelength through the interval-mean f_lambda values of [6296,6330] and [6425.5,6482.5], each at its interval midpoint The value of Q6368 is 0.9 Angstrom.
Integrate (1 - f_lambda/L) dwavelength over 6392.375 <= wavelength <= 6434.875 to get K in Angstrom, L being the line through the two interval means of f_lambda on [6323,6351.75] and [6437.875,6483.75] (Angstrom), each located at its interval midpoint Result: 0.7 Angstrom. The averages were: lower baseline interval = 10.8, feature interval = 11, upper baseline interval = 11.4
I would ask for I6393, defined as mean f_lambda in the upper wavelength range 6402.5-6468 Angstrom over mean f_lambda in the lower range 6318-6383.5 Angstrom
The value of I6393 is 1.05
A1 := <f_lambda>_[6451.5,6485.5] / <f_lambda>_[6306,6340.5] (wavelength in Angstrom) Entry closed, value 1.07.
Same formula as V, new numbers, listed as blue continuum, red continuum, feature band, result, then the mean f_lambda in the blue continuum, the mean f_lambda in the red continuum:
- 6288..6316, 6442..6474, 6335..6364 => 0.93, 10.6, 11.4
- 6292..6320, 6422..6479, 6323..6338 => -0.32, 10.6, 11.2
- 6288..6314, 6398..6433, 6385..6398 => -0.05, 10.6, 10.9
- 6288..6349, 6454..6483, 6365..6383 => 0.20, 10.7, 11.4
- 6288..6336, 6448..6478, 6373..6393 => 0.21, 10.7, 11.4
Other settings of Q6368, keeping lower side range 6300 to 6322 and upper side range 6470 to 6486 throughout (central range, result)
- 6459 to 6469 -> -0.3 Angstrom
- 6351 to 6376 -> 0.7 Angstrom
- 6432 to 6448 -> -0.3 Angstrom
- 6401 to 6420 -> 0.0 Angstrom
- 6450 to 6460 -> -0.5 Angstrom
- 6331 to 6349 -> -0.2 Angstrom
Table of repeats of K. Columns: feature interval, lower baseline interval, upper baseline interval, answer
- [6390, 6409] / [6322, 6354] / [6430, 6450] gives 0.3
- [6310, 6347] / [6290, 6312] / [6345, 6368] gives -0.3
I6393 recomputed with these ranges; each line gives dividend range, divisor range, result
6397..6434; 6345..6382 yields 1.03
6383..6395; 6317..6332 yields 1.01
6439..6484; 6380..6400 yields 1.05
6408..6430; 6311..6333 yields 1.04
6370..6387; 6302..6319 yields 1.04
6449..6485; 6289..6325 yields 1.07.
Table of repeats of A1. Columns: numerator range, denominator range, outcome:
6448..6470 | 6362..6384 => 1.07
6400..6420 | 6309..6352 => 1.02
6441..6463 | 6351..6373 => 1.10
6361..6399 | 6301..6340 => 1.01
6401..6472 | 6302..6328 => 1.06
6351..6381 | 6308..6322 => 1.00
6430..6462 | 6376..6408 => 1.05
